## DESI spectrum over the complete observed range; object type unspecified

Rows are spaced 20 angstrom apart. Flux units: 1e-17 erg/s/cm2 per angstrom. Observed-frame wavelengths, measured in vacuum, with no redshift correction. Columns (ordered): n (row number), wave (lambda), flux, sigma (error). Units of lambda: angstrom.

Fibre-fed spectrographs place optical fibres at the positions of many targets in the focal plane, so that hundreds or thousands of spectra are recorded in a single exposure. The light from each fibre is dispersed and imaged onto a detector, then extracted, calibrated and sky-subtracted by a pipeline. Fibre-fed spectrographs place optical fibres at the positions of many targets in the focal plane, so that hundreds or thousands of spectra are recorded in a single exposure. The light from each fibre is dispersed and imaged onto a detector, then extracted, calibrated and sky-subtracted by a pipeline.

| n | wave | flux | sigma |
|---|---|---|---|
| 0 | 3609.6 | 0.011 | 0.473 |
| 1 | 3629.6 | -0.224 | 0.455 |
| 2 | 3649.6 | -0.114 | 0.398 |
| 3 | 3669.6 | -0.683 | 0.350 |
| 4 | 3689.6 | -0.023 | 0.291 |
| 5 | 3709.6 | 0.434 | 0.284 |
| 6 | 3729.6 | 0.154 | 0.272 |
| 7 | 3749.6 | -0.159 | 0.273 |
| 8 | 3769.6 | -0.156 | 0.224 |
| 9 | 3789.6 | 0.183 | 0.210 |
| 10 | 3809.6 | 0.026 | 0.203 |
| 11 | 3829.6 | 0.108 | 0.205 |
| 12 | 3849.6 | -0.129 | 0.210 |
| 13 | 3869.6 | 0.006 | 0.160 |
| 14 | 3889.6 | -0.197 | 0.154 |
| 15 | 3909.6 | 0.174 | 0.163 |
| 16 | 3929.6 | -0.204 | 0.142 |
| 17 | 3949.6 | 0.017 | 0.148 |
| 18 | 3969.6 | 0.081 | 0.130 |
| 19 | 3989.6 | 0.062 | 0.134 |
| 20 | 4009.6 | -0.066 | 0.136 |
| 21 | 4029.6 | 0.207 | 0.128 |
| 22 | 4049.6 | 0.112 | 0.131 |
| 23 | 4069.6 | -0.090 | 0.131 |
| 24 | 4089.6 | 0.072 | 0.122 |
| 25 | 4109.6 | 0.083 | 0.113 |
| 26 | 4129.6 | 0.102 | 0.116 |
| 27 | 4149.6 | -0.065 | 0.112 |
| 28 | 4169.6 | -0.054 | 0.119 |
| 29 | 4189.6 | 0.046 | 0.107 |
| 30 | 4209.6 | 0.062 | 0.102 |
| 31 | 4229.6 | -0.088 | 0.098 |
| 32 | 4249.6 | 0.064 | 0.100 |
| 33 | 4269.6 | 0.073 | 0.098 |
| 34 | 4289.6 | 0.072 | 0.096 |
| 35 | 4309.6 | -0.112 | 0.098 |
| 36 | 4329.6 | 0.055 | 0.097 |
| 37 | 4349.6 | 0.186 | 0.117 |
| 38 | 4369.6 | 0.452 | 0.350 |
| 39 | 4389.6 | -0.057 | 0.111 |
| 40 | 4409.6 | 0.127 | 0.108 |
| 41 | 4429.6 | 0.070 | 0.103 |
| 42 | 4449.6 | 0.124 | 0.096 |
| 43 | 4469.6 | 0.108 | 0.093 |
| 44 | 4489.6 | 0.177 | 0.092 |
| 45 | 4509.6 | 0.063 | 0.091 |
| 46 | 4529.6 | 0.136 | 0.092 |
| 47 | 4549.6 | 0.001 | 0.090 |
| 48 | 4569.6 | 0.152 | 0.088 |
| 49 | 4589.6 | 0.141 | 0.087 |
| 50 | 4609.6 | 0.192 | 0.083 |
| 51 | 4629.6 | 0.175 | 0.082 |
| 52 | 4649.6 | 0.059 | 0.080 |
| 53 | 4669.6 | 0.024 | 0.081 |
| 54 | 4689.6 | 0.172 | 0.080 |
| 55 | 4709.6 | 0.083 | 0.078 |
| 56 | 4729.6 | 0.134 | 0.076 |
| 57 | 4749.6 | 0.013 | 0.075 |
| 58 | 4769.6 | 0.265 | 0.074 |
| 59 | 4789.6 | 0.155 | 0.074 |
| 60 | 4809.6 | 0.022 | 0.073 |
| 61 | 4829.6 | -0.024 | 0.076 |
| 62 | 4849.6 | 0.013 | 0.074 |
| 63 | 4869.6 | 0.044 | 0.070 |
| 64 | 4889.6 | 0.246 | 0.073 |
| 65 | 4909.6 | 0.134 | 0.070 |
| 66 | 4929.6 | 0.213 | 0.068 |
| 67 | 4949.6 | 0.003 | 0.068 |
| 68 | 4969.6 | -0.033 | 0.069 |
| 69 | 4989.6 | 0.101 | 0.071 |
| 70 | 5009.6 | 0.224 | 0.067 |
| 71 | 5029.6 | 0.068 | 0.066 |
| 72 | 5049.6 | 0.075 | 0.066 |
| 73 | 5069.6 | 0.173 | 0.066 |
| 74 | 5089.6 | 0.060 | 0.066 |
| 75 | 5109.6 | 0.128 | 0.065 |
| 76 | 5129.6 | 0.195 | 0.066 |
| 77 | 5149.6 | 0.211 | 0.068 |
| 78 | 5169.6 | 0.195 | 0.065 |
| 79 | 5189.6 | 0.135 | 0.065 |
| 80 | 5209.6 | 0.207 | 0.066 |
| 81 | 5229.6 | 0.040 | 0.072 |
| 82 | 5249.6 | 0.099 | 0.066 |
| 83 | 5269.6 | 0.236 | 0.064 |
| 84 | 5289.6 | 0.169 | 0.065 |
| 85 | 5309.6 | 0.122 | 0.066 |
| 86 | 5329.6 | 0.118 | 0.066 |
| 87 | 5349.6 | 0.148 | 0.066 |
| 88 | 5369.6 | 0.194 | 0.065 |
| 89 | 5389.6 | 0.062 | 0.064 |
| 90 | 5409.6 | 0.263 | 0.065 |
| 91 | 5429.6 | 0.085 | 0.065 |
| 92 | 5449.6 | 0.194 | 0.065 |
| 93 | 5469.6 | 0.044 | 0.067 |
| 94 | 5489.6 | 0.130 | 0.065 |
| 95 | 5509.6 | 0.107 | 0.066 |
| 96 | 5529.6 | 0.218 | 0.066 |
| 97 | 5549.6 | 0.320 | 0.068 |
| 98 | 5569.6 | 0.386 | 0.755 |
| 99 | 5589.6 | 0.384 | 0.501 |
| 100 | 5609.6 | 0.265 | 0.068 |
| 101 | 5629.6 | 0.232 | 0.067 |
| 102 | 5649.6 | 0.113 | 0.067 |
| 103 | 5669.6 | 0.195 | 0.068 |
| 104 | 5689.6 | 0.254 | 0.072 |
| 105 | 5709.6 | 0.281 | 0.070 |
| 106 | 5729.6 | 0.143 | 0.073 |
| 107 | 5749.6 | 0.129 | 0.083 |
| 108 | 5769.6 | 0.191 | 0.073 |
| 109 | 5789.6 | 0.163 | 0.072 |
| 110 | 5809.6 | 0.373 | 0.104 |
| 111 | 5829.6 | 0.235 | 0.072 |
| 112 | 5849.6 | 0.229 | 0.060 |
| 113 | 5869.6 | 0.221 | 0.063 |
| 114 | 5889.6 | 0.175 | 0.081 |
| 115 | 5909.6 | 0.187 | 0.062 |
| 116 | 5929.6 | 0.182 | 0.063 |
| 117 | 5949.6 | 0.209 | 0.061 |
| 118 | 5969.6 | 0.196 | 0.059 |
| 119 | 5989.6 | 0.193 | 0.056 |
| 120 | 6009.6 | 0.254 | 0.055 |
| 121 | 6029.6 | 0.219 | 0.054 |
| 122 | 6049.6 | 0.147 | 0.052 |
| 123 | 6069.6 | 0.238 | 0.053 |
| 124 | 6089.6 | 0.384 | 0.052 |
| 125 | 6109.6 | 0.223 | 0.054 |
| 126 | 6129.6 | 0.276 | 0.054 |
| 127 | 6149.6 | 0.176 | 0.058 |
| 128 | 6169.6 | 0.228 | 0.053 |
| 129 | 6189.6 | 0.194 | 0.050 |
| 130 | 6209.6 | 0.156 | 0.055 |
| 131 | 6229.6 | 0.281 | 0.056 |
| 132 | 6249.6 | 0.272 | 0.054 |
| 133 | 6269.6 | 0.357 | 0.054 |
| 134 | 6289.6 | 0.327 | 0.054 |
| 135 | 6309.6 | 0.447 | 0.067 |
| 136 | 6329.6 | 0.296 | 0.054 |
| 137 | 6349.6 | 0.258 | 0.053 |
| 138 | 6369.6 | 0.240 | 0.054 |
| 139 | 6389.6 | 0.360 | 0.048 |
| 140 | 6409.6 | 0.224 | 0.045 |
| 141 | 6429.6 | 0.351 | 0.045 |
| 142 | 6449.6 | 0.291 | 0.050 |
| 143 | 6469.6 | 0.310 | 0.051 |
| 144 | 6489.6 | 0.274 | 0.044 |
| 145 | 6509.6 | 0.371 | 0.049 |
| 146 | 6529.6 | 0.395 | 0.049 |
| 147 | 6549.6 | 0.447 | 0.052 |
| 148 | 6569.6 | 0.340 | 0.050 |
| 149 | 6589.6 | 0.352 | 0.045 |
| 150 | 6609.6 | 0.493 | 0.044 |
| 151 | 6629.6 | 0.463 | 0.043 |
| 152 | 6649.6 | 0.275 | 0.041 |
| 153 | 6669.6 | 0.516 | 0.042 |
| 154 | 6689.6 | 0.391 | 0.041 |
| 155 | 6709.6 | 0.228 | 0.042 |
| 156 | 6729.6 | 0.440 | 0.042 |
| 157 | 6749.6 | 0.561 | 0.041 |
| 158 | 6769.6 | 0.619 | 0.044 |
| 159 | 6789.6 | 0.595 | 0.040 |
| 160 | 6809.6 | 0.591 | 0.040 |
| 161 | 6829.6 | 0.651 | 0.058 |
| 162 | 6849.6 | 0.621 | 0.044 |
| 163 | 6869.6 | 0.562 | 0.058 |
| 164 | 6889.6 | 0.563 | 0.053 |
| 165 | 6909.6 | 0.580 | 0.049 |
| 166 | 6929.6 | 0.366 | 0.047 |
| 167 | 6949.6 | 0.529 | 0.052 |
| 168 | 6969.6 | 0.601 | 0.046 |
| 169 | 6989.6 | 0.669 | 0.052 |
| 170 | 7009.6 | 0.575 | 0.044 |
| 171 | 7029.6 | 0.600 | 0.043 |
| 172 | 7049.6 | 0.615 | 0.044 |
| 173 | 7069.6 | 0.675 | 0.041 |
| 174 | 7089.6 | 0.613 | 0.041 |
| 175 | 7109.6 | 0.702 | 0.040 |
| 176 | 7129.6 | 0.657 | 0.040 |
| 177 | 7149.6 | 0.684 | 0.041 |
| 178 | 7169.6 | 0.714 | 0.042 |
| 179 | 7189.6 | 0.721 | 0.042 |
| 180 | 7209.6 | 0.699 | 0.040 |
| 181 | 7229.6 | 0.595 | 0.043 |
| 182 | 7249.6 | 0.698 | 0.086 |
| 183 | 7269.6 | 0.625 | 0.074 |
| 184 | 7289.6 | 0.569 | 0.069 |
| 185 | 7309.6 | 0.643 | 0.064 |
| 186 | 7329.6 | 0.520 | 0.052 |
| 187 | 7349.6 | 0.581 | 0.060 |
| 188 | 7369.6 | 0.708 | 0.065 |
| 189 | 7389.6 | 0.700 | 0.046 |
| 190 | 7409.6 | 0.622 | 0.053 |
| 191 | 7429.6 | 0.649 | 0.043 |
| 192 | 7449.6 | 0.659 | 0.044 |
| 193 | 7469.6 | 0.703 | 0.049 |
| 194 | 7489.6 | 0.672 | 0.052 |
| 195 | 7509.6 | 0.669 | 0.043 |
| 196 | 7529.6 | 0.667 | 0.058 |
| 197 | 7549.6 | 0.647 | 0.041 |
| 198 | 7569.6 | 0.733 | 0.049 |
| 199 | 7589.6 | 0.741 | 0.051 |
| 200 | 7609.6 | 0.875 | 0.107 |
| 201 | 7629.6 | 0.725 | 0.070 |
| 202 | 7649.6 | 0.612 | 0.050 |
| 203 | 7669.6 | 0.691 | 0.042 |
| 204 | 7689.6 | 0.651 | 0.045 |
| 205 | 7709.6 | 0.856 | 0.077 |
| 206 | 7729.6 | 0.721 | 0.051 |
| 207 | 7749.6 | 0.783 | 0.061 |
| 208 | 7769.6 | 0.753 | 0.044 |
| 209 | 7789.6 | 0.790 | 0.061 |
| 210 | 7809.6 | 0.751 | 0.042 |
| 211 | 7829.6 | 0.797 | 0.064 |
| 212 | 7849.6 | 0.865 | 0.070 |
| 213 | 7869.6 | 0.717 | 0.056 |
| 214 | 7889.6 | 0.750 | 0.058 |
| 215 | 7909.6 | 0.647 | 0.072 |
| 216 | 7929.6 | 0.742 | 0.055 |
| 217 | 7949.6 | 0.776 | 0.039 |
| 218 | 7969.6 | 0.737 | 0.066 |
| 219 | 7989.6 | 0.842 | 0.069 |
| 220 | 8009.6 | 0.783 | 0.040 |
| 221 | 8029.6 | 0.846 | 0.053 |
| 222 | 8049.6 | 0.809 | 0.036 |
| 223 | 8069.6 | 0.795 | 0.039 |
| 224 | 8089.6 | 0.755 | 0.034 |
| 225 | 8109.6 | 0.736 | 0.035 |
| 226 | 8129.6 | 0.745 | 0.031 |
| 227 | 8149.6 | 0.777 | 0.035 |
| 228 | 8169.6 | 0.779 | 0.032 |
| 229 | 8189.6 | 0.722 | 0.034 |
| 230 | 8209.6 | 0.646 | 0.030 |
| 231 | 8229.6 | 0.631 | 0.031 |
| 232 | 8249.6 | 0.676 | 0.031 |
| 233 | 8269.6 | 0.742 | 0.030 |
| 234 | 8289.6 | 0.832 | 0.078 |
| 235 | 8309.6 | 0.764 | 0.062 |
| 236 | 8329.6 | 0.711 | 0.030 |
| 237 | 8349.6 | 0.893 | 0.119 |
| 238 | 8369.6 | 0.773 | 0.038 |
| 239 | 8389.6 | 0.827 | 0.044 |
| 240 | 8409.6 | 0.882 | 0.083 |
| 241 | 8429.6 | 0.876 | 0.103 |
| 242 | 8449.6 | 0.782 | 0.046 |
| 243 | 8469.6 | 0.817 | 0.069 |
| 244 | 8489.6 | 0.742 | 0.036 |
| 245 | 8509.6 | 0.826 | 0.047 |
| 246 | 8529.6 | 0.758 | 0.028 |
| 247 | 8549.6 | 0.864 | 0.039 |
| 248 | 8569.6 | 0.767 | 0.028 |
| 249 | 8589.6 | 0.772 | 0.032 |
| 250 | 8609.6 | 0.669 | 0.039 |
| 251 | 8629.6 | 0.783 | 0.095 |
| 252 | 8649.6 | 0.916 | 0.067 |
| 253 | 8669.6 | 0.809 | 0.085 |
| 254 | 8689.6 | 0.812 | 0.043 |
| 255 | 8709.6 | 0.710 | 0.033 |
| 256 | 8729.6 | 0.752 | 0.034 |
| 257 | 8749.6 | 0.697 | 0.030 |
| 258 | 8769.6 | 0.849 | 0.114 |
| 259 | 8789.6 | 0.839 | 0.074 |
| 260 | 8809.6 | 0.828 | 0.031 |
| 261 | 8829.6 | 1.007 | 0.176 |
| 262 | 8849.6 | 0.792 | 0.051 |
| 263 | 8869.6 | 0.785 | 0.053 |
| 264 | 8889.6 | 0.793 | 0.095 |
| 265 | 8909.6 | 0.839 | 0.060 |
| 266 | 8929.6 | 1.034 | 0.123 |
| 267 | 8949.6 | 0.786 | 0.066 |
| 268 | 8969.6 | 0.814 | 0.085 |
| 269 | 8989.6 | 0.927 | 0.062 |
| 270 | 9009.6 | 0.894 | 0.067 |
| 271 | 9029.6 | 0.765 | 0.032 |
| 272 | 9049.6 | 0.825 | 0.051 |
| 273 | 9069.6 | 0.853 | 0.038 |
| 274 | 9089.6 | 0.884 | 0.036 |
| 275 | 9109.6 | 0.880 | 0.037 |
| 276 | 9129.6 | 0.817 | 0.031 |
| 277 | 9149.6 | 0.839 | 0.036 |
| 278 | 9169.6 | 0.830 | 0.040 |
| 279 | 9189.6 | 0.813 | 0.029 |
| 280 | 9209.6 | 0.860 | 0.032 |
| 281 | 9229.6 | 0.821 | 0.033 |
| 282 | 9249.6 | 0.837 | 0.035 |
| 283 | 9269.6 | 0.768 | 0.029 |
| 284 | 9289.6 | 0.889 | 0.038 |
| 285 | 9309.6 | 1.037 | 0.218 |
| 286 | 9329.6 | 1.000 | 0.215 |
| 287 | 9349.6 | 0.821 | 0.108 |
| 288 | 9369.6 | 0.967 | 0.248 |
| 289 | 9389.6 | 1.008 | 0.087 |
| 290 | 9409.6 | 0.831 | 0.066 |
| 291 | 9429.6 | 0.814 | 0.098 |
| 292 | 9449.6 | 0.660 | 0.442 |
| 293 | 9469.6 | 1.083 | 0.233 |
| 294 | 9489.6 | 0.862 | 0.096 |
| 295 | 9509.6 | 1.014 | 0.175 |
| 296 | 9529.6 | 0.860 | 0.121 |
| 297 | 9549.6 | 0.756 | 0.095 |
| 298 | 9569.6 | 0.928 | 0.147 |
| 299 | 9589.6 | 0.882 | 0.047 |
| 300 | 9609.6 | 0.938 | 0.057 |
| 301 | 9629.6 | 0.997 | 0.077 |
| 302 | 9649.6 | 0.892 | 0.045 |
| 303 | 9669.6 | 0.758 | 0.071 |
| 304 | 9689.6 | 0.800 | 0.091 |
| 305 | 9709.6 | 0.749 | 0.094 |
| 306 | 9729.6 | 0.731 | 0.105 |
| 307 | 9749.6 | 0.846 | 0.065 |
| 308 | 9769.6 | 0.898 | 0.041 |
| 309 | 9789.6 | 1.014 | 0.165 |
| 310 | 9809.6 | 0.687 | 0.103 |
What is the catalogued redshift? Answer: 0.69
